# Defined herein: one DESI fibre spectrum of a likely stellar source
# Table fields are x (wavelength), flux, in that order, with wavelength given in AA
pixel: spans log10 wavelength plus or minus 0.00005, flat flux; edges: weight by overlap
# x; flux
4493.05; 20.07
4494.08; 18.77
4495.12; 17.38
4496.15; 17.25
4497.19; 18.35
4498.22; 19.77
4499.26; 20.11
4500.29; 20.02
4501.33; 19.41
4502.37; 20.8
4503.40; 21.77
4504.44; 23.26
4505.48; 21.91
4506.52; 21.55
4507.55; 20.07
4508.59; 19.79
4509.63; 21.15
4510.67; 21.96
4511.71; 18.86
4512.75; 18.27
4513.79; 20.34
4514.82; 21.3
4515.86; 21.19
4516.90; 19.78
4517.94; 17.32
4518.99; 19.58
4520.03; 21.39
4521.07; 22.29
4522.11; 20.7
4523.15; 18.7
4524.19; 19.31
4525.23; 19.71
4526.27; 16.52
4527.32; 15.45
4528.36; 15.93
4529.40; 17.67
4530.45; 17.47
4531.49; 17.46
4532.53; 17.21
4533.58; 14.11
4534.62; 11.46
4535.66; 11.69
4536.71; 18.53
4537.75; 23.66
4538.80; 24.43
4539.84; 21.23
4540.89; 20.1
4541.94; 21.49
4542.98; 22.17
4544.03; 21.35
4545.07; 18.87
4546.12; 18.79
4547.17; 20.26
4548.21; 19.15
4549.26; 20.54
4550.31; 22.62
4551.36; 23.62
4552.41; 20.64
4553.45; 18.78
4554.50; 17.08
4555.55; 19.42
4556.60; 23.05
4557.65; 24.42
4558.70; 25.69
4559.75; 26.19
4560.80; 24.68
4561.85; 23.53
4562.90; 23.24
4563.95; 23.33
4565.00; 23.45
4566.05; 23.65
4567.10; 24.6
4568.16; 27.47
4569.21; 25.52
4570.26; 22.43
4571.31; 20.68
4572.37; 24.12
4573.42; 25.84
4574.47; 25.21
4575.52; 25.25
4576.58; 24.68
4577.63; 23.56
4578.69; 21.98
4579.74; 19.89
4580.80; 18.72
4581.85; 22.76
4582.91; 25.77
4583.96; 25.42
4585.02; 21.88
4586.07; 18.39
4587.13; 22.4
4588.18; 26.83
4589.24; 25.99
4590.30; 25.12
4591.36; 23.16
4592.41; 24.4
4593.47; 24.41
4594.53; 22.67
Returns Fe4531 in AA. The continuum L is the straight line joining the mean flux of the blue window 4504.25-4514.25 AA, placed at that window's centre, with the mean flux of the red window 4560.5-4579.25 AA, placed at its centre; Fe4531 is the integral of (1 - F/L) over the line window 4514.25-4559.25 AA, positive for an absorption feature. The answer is 5.27 AA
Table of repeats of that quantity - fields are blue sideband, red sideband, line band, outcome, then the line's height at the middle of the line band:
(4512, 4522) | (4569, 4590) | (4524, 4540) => 2.62 AA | 20.9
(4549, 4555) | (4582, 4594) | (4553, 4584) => -1.73 AA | 22.1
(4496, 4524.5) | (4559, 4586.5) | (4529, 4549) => 2.74 AA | 21.8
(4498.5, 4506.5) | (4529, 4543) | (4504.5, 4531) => 0.32 AA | 19.8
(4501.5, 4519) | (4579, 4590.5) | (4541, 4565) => 0.16 AA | 21.9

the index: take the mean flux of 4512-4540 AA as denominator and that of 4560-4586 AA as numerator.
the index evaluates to 1.27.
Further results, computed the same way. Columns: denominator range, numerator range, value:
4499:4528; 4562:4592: 1.18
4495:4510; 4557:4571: 1.21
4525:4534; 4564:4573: 1.43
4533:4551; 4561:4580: 1.23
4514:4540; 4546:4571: 1.22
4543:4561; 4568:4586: 1.09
